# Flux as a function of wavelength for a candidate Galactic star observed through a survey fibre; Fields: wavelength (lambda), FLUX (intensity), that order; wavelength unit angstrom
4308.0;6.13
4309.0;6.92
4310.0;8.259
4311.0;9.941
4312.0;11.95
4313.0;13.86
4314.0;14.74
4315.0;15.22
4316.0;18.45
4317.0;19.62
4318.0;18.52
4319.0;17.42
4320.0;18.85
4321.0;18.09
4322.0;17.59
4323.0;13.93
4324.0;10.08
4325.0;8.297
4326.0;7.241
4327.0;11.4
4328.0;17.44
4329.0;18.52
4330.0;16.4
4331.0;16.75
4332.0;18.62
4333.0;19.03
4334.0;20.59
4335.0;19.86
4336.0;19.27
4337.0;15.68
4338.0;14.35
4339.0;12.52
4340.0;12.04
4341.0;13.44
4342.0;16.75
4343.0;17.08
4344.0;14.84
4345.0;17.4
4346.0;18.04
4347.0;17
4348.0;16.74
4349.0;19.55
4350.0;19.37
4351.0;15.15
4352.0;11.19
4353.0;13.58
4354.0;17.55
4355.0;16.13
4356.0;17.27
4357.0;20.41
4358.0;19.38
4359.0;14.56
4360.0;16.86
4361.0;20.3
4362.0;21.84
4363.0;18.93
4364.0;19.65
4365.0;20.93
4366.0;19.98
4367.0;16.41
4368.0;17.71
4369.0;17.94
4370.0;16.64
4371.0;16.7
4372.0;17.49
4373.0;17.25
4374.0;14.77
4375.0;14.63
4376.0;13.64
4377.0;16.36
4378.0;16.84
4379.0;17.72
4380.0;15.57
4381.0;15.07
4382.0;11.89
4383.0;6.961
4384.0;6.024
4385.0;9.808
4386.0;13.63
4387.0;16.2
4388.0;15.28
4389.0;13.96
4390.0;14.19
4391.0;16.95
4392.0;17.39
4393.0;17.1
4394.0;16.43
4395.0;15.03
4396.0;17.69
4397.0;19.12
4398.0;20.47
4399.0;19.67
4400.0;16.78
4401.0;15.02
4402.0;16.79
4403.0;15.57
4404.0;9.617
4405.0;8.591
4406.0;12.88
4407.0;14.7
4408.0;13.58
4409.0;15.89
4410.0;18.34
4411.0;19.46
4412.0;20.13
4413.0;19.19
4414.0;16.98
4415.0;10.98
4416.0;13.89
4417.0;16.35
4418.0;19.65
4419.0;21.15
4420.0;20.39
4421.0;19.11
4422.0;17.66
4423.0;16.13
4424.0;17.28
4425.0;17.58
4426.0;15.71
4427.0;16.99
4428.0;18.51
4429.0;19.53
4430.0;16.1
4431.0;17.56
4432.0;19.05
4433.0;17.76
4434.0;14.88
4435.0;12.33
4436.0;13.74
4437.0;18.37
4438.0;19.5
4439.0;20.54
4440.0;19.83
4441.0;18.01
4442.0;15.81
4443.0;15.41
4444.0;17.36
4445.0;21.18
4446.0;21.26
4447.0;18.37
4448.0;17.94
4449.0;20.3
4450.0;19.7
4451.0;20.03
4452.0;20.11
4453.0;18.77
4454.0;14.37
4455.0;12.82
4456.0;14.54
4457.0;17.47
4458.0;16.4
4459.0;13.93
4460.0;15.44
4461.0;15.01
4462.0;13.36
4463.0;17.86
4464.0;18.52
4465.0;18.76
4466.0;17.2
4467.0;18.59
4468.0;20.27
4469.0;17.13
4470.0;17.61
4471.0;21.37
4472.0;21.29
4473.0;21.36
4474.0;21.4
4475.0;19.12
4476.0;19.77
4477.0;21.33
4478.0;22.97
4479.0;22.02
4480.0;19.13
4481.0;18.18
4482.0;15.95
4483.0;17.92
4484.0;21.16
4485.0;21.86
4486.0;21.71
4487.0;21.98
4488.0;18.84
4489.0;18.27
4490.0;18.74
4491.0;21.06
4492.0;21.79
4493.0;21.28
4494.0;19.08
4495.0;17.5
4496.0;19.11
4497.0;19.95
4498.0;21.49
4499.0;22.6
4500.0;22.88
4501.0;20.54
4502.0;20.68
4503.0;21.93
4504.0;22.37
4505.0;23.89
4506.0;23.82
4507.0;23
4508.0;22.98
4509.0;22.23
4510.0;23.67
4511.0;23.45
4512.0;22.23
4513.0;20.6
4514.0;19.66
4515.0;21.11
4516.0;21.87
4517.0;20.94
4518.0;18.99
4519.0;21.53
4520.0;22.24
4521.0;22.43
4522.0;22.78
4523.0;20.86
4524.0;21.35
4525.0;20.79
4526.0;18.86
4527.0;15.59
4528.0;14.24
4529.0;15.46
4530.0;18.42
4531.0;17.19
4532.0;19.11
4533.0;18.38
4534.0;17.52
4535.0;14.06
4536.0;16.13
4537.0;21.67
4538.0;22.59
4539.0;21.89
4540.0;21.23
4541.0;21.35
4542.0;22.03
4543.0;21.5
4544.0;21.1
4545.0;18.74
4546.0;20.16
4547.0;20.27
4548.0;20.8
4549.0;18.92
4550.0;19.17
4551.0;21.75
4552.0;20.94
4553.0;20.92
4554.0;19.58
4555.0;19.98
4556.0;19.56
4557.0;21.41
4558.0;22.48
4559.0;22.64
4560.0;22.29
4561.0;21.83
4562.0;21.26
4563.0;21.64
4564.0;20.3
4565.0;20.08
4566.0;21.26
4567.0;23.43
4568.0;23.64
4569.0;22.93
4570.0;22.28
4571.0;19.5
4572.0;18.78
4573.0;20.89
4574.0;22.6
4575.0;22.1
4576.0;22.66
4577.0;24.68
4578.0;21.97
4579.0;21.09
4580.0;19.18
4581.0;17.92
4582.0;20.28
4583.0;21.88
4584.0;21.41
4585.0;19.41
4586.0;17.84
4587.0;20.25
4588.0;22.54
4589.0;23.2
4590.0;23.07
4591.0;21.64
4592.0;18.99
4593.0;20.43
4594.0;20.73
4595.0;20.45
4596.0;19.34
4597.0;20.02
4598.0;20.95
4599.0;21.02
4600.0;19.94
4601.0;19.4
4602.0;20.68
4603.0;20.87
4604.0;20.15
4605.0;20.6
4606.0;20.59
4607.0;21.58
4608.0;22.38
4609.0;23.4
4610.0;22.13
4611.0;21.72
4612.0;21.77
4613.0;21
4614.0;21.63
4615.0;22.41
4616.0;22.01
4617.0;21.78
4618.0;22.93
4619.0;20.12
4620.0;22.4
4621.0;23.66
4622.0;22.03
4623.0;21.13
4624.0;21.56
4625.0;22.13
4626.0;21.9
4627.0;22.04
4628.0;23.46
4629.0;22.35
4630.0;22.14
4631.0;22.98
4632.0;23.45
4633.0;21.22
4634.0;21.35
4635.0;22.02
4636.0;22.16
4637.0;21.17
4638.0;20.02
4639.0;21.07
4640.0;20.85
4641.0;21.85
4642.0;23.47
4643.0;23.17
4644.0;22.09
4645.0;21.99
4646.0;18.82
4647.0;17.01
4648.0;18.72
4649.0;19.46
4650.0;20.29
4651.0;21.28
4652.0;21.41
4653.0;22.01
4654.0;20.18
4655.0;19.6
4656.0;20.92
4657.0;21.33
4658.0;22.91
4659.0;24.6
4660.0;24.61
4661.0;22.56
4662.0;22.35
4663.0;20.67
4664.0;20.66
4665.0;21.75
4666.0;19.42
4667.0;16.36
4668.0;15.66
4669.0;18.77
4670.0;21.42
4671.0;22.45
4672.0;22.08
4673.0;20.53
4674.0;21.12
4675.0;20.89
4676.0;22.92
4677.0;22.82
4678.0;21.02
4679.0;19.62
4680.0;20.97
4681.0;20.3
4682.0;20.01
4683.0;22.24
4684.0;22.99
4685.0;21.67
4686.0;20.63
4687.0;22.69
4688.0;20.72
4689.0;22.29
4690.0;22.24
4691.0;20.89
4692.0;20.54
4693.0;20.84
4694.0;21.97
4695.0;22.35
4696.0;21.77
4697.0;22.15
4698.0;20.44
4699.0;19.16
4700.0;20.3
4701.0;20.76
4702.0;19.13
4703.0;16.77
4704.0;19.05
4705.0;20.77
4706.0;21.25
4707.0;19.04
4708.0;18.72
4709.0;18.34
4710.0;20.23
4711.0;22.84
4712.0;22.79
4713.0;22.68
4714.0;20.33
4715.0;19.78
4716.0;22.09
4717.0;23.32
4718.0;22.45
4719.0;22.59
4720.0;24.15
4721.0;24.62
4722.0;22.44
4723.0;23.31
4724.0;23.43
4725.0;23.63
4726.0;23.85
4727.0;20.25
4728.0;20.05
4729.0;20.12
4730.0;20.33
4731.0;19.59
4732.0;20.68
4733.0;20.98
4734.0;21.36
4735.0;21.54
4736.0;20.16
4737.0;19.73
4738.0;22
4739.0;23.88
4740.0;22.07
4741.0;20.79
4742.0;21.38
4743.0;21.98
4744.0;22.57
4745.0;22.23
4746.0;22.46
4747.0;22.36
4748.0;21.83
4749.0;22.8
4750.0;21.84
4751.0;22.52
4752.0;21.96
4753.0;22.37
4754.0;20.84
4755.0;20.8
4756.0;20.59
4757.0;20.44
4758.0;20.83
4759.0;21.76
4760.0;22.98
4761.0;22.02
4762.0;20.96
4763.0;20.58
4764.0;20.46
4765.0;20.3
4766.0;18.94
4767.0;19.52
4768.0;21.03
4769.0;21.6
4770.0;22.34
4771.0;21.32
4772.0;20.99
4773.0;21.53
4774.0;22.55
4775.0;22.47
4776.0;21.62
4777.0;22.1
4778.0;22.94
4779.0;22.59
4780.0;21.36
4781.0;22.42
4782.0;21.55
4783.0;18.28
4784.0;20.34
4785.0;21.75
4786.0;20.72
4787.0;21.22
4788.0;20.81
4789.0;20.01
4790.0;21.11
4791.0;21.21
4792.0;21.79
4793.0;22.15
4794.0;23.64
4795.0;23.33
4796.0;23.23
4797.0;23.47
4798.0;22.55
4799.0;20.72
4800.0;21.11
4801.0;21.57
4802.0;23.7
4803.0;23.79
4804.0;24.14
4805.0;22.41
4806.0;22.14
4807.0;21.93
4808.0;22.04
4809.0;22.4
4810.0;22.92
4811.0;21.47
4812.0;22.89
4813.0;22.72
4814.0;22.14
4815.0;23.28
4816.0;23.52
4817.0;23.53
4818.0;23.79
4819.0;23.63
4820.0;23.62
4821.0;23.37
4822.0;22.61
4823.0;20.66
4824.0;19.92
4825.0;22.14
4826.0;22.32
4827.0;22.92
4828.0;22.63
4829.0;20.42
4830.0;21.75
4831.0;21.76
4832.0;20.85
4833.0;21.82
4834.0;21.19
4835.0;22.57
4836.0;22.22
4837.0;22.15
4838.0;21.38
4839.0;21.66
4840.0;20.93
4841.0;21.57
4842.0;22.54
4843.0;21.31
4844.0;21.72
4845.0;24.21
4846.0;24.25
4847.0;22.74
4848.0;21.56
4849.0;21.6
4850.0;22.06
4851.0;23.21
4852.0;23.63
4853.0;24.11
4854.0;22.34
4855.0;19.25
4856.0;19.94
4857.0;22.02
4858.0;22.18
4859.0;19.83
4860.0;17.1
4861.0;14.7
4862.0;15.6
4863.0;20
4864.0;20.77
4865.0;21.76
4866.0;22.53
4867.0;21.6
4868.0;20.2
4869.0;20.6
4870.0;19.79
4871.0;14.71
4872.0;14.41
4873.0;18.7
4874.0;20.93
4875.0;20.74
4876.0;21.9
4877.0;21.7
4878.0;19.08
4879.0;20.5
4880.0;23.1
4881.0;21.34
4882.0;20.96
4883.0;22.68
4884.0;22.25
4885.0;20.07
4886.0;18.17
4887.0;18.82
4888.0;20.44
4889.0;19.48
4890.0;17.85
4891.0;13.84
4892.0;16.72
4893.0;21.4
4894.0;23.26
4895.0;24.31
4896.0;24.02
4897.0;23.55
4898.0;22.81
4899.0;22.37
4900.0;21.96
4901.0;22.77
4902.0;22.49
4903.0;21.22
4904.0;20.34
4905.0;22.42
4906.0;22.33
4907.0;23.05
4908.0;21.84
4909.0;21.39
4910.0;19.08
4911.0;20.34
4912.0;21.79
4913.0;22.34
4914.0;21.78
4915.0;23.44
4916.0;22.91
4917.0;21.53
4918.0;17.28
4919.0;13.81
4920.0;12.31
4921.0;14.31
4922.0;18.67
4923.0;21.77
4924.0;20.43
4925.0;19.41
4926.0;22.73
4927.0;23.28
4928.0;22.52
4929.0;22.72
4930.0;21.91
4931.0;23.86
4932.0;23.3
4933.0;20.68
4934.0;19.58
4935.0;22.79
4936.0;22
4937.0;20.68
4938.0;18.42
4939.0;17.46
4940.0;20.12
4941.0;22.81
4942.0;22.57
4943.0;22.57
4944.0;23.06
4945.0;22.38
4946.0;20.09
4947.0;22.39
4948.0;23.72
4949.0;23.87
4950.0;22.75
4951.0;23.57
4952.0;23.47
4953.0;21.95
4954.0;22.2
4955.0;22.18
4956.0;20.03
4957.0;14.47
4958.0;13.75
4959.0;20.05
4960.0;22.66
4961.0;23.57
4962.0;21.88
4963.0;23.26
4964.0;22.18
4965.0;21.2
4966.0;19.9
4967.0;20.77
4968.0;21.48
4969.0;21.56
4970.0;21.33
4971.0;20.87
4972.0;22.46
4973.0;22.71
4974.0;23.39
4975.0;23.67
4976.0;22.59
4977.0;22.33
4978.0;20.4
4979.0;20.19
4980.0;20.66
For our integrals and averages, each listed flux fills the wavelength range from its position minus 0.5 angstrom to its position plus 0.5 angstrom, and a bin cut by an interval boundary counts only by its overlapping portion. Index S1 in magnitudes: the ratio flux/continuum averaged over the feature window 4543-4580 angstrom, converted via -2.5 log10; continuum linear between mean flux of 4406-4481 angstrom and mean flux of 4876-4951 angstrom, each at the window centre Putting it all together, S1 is -0.138 mag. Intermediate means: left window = 17.8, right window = 21.1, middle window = 21.2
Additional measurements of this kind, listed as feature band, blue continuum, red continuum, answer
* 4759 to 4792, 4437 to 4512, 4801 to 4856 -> 0.03 mag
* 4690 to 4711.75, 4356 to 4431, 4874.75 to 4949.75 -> -0.07 mag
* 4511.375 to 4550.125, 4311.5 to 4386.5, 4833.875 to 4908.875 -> -0.12 mag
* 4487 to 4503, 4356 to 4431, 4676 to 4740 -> -0.13 mag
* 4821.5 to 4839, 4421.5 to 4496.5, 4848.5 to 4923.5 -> -0.08 mag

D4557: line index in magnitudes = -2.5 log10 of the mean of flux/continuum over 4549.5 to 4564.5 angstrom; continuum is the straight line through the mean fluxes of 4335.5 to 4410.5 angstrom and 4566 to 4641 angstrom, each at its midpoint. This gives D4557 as -0.04 mag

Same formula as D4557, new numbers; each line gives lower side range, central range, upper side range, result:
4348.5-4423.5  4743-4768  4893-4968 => -0.091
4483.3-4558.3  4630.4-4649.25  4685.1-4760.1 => -0.010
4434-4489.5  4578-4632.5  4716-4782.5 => -0.065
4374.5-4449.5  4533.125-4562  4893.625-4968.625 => -0.159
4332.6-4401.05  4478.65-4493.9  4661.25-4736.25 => -0.106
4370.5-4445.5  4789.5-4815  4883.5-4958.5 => -0.134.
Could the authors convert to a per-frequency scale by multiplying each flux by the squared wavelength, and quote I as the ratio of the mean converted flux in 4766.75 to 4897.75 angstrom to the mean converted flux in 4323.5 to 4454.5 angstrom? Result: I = 1.57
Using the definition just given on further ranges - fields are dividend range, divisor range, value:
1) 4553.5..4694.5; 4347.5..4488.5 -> 1.35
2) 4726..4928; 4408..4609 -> 1.24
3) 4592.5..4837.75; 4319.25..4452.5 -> 1.50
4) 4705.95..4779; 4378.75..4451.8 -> 1.50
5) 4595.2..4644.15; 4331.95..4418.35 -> 1.49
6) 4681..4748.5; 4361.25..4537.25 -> 1.32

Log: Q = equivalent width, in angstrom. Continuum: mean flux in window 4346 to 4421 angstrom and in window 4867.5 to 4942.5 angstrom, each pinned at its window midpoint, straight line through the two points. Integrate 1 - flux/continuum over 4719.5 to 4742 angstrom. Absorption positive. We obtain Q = -3.0 angstrom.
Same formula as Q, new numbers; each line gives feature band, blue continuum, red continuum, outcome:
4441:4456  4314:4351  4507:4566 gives 0.51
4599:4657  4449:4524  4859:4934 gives -3.74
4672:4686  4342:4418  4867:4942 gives -1.94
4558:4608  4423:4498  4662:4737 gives -3.34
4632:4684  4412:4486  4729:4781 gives -1.75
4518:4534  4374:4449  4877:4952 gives -1.66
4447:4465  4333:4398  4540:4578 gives 1.60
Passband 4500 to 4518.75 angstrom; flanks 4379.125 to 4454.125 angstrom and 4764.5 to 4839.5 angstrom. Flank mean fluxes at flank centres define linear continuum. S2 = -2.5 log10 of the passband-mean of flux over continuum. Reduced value -0.222 mag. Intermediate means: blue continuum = 16.6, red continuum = 22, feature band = 21.9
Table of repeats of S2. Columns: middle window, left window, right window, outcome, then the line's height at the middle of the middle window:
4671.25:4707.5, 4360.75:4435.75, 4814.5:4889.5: -0.08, 19.5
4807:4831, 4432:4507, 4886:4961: -0.10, 20.5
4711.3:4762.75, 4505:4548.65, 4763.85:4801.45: -0.03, 21.3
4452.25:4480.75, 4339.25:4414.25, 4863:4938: -0.08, 16.9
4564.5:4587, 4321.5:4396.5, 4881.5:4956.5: -0.18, 18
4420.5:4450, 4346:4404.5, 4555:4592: 0.00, 17.8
